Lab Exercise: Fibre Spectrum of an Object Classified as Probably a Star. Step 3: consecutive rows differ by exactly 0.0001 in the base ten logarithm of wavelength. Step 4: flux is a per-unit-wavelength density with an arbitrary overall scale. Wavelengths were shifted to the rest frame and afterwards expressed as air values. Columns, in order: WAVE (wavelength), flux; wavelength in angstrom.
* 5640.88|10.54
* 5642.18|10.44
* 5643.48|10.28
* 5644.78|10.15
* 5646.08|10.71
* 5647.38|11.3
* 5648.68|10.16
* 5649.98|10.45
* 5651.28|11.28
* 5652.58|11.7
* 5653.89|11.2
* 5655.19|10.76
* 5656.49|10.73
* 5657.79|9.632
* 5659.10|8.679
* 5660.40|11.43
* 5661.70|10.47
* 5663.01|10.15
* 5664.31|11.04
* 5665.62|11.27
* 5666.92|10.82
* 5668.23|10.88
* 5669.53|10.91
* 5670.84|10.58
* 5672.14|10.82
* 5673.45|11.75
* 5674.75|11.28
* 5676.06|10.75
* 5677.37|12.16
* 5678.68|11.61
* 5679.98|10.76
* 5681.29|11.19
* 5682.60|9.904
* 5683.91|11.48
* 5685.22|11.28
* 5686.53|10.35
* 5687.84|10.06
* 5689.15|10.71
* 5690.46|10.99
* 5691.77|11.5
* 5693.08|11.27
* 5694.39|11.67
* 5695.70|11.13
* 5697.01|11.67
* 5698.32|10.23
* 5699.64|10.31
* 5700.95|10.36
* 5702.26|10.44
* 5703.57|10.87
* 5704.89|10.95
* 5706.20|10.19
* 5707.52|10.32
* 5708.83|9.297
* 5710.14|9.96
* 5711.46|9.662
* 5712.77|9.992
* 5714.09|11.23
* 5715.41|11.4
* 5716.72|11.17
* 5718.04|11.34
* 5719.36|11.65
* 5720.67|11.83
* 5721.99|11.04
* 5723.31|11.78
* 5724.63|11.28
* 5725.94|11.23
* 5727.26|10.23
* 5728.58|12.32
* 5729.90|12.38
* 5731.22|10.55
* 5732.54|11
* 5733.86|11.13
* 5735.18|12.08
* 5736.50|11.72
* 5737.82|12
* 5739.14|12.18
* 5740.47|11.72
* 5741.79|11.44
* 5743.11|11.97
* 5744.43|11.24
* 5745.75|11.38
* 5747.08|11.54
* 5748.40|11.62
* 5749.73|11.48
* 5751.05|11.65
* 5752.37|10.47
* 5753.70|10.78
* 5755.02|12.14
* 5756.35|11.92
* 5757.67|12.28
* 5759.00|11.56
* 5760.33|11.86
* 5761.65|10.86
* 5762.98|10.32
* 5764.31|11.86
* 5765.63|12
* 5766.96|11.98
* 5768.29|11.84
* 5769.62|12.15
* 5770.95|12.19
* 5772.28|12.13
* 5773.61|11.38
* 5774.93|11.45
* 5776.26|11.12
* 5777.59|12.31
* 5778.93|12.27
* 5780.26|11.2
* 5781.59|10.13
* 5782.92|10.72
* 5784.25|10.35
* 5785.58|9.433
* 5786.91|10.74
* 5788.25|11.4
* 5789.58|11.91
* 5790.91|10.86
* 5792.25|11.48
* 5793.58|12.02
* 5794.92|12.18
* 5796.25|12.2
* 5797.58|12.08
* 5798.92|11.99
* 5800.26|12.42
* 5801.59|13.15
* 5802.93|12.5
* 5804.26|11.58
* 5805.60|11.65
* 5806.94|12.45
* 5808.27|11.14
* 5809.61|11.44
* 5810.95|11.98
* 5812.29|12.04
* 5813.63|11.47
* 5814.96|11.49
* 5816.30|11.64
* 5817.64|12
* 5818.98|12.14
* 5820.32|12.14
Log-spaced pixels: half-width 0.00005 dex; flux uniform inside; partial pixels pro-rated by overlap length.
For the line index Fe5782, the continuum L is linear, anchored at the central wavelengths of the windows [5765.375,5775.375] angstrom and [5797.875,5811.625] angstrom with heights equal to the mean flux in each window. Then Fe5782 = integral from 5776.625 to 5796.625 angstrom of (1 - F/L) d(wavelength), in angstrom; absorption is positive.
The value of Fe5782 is 1.2 angstrom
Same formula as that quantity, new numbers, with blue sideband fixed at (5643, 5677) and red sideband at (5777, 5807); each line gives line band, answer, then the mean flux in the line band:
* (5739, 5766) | -0.43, 11.5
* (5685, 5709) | 0.55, 10.7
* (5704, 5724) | 0.55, 10.8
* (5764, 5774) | -0.45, 12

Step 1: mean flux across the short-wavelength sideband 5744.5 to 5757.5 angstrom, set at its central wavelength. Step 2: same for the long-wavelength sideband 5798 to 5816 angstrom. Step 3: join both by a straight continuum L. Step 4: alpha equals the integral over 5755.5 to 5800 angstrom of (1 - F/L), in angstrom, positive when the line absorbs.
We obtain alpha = 0.6 angstrom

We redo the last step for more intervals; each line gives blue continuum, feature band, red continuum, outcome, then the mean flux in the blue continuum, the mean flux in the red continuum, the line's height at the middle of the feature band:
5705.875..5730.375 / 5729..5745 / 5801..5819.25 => -0.68 angstrom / 11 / 11.9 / 11.2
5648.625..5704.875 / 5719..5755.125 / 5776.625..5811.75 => -0.79 angstrom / 10.9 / 11.6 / 11.2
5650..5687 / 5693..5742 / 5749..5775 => 0.86 angstrom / 10.9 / 11.6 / 11.3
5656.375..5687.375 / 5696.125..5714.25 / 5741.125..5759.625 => 1.22 angstrom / 10.8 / 11.5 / 11.1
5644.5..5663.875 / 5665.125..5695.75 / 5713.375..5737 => -0.42 angstrom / 10.6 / 11.4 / 10.9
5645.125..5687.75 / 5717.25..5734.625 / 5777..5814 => -0.27 angstrom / 10.8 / 11.6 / 11.2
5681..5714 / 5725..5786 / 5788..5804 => -0.16 angstrom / 10.6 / 12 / 11.5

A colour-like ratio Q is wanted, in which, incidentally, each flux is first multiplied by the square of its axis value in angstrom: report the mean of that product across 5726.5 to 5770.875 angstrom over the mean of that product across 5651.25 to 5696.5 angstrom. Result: 1.1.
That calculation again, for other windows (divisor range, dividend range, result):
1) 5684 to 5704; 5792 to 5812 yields 1.15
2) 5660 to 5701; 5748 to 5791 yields 1.07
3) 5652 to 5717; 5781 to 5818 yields 1.12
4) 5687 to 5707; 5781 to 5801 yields 1.08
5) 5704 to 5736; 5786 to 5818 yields 1.10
